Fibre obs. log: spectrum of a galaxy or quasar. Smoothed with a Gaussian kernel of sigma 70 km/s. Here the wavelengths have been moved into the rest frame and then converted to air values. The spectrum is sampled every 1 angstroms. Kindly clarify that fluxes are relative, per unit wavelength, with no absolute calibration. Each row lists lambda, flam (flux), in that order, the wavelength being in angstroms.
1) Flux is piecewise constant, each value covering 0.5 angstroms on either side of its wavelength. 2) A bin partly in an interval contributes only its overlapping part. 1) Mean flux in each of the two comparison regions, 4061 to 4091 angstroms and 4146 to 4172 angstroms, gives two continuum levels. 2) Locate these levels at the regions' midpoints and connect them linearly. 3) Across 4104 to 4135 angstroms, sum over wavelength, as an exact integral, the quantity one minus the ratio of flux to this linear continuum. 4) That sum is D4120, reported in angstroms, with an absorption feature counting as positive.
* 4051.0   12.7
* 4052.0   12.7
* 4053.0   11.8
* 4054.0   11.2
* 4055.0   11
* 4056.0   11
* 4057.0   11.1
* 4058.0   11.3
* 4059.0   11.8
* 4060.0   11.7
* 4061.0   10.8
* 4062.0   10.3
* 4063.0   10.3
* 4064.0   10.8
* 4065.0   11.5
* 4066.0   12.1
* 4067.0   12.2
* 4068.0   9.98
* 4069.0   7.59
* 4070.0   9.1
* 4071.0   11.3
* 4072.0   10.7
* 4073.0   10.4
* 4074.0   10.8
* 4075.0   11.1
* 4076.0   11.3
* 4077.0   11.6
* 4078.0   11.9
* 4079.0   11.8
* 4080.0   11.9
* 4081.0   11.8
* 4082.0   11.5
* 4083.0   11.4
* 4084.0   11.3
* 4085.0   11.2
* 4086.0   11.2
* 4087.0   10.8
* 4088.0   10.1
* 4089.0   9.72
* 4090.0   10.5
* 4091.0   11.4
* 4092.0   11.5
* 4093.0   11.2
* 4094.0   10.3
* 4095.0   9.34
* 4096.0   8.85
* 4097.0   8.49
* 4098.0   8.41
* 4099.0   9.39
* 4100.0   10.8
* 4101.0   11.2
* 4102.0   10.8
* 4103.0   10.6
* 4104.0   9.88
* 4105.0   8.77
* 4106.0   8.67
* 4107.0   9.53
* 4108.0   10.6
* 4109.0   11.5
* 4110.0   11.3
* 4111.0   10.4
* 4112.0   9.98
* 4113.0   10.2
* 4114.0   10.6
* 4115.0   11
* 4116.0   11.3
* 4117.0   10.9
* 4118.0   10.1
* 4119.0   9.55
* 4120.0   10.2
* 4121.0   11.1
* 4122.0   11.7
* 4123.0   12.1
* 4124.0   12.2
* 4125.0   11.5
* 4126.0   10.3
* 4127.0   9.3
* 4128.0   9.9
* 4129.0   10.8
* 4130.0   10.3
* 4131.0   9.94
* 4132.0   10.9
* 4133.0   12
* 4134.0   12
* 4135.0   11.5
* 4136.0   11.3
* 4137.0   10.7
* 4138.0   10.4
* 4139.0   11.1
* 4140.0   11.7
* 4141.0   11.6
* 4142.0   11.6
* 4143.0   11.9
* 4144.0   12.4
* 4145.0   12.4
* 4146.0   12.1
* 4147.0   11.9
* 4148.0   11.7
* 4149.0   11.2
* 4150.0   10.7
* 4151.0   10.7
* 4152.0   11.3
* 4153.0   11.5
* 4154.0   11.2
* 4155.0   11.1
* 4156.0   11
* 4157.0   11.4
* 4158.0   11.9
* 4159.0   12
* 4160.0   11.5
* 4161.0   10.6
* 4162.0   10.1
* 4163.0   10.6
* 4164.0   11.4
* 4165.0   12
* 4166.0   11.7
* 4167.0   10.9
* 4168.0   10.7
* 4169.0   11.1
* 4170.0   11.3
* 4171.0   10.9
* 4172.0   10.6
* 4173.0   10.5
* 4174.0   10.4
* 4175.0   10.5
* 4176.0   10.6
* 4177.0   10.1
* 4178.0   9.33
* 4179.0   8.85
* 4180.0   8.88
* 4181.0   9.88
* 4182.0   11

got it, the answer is 1.3 angstroms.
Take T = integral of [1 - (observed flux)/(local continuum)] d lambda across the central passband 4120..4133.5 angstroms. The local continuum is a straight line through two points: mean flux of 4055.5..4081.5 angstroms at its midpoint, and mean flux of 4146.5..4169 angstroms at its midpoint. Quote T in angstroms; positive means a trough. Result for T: 0.3 angstroms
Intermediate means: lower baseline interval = 11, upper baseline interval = 11.2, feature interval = 10.9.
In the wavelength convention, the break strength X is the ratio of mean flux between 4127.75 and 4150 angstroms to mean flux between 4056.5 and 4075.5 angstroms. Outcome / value 1.05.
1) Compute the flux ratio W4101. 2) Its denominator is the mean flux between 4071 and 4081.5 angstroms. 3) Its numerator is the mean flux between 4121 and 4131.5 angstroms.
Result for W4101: 0.95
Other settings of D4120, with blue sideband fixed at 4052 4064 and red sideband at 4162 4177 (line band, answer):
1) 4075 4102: 0.9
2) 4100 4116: 1.0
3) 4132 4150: -1.0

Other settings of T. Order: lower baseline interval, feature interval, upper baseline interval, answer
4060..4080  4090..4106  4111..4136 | 1.2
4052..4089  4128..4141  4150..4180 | -0.1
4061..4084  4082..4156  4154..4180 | 0.7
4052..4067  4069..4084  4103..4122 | -0.1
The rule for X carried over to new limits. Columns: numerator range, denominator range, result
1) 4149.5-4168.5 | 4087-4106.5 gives 1.12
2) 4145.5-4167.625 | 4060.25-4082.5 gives 1.03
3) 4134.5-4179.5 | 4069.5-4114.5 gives 1.05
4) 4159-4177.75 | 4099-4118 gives 1.04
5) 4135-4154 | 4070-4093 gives 1.03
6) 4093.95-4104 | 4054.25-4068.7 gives 0.88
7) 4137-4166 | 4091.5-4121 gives 1.12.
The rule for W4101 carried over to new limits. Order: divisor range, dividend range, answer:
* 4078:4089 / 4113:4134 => 0.96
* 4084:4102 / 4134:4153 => 1.11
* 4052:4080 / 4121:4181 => 1.00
